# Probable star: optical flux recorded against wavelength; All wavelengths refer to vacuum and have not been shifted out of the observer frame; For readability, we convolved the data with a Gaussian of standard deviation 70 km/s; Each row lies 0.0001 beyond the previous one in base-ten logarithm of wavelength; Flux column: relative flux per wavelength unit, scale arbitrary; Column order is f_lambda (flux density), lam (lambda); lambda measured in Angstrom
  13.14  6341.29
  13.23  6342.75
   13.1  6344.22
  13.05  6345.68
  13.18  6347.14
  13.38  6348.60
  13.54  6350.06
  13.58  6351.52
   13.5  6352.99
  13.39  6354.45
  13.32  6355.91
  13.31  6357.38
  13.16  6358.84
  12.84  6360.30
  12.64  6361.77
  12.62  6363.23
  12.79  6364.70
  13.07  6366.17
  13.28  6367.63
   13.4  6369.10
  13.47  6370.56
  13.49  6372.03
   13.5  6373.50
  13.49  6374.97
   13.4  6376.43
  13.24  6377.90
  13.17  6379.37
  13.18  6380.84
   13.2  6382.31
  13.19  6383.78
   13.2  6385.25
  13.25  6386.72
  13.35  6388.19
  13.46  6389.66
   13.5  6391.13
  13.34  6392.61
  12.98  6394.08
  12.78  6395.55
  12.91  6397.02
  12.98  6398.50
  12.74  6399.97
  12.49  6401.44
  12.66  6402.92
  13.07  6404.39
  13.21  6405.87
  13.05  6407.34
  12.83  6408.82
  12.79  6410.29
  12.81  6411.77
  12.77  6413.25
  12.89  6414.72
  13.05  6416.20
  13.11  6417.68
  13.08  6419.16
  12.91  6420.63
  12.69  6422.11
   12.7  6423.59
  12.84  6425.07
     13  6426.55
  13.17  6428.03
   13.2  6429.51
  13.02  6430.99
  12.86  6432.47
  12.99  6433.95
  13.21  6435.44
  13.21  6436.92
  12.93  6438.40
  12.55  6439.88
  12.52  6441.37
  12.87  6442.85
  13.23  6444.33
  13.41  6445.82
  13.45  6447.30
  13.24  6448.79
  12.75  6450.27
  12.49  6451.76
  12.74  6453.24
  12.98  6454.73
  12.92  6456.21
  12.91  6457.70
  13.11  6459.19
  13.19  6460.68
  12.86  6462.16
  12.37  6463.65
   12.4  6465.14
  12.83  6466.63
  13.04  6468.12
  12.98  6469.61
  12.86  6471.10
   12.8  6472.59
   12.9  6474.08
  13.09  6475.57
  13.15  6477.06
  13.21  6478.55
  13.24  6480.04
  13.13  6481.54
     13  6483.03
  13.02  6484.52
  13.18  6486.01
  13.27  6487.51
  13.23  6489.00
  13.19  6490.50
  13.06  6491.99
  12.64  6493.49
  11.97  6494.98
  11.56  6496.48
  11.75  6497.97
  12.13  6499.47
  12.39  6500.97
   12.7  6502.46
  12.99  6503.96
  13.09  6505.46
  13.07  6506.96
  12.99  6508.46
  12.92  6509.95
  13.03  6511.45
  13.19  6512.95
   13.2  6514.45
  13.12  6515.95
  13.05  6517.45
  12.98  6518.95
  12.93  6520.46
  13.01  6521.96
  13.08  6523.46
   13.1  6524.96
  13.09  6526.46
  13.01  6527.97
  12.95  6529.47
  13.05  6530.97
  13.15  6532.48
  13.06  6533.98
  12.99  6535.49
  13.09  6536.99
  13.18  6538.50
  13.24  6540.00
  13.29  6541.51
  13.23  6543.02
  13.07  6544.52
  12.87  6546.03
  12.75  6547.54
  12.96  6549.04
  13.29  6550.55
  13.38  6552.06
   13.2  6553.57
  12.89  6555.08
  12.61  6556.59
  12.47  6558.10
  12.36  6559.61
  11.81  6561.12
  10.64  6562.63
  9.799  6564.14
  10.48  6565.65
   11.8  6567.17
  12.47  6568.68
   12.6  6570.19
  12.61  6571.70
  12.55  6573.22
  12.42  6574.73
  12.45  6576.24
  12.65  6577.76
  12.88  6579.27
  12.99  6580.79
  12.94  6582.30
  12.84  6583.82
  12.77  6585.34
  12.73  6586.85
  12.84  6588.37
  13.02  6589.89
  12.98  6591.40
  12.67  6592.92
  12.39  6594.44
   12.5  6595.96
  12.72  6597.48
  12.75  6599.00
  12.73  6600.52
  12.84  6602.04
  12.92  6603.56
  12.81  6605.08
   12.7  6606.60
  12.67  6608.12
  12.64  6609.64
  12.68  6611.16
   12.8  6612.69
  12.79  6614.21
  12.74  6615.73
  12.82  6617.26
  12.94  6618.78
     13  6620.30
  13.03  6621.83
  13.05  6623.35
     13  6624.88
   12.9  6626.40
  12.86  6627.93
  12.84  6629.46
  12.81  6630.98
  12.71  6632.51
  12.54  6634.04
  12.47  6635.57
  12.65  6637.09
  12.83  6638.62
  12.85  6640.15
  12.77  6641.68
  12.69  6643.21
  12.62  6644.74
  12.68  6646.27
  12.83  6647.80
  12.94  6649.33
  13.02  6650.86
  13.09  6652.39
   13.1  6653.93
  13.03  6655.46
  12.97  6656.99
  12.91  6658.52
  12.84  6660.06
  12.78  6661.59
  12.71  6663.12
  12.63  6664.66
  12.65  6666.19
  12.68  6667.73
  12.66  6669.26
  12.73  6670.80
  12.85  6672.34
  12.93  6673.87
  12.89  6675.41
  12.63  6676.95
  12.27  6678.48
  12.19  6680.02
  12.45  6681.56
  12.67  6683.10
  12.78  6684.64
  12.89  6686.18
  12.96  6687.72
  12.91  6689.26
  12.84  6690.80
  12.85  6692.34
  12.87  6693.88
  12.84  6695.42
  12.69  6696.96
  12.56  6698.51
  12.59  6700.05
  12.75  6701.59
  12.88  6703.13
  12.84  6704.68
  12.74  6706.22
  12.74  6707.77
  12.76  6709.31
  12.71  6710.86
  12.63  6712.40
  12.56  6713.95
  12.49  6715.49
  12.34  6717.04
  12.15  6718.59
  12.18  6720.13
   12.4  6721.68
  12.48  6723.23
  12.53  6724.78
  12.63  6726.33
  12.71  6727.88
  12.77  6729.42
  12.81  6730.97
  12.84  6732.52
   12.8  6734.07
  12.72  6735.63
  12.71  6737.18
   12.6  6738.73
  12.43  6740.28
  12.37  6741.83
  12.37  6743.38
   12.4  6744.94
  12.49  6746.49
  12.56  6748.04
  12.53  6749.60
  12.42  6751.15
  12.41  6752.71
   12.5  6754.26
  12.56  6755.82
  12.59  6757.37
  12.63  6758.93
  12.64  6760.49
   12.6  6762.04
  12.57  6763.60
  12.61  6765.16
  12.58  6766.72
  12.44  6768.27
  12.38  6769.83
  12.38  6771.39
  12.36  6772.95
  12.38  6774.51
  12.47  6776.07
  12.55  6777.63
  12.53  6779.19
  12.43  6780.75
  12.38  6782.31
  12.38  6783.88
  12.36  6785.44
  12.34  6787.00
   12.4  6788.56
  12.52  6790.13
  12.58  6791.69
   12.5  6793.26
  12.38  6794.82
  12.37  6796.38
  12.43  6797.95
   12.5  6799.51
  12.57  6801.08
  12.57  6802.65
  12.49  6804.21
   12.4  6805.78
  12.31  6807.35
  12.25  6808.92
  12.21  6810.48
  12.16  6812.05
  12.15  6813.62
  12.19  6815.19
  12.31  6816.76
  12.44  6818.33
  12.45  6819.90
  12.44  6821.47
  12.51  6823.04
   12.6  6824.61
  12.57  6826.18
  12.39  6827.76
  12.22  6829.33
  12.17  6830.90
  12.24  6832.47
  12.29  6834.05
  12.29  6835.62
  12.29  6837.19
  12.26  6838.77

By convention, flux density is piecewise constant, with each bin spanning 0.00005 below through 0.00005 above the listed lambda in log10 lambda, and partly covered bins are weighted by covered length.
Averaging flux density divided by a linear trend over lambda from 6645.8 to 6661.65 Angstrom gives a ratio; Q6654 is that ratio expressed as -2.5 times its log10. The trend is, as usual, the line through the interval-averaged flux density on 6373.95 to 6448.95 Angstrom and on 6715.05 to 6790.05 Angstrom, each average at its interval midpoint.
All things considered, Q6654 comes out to -0.024 mag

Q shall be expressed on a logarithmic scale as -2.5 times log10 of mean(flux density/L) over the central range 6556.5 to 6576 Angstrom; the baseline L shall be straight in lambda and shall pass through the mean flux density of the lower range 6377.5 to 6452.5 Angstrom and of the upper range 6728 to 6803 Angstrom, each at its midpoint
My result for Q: 0.08 mag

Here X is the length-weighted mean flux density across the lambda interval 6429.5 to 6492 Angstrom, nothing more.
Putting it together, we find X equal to 13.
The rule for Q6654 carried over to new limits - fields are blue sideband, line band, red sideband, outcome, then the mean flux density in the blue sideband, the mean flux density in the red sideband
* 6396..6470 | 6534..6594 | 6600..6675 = 0.02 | 12.9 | 12.8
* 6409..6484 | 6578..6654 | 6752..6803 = -0.01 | 12.9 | 12.5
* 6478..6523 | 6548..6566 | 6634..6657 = 0.06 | 12.9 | 12.8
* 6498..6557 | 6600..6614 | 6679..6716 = 0.01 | 13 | 12.7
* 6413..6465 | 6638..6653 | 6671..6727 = -0.01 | 12.9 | 12.7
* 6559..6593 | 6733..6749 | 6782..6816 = -0.02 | 12.3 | 12.4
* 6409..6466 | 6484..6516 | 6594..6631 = 0.01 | 12.9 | 12.8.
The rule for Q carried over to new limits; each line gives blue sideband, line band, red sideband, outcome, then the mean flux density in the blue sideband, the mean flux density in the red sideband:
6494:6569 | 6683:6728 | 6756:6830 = -0.01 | 12.7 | 12.4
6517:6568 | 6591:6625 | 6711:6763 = -0.01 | 12.7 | 12.5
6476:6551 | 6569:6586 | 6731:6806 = 0.01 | 13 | 12.5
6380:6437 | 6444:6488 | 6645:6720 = 0.00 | 13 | 12.7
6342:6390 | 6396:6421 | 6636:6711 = 0.02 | 13.2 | 12.8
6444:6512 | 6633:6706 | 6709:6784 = -0.01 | 12.9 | 12.5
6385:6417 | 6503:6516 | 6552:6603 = -0.03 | 13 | 12.5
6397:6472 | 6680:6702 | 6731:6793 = -0.01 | 12.9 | 12.5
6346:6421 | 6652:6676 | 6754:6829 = -0.02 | 13.1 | 12.4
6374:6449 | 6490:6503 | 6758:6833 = 0.05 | 13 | 12.4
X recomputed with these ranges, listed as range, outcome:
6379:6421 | 13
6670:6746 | 12.6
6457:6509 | 12.8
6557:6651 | 12.6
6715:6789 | 12.5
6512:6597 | 12.7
